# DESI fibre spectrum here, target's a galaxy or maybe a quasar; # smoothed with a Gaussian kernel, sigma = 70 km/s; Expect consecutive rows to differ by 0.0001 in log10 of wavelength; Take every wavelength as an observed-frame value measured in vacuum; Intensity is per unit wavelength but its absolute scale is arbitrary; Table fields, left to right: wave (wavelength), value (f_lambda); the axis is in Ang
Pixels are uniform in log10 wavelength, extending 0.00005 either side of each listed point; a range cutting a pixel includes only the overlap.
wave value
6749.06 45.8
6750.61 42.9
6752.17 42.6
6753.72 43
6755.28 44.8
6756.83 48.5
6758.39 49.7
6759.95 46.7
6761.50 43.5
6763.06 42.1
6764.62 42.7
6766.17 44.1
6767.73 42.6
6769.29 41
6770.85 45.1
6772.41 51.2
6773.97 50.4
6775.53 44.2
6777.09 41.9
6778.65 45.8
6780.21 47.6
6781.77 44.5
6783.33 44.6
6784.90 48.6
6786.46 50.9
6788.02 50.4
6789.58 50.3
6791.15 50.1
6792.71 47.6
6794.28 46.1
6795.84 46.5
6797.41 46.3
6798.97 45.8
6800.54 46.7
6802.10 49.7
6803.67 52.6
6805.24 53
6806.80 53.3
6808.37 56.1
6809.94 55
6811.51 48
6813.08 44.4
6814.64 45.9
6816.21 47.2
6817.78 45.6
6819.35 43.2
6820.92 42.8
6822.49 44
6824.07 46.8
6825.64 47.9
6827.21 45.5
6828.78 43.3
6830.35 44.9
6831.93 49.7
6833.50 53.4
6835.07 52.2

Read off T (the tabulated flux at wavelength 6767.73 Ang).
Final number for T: 42.6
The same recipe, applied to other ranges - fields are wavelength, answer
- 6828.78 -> 43.3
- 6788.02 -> 50.4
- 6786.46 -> 50.9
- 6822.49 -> 44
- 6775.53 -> 44.2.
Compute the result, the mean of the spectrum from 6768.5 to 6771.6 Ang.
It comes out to 43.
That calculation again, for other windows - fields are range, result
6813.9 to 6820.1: 45.5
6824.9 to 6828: 46.7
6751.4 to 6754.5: 42.8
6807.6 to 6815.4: 49.9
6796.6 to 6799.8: 46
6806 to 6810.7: 54.8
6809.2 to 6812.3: 51.4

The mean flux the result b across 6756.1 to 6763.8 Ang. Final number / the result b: 46.1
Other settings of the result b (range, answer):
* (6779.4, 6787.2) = 47.2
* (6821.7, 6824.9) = 45.3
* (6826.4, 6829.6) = 44.5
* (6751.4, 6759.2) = 45.7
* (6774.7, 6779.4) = 44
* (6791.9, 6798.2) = 46.7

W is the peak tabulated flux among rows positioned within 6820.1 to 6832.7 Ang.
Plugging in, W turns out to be 49.7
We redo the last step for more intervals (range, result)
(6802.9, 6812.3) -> 56.1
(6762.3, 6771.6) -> 45.1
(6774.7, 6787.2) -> 50.9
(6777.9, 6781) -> 47.6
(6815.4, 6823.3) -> 47.2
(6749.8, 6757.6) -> 48.5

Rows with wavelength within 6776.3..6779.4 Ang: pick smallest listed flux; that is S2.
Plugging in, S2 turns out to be 41.9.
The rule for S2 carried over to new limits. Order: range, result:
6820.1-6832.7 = 42.8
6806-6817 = 44.4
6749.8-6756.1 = 42.6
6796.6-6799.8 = 45.8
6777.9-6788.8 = 44.5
